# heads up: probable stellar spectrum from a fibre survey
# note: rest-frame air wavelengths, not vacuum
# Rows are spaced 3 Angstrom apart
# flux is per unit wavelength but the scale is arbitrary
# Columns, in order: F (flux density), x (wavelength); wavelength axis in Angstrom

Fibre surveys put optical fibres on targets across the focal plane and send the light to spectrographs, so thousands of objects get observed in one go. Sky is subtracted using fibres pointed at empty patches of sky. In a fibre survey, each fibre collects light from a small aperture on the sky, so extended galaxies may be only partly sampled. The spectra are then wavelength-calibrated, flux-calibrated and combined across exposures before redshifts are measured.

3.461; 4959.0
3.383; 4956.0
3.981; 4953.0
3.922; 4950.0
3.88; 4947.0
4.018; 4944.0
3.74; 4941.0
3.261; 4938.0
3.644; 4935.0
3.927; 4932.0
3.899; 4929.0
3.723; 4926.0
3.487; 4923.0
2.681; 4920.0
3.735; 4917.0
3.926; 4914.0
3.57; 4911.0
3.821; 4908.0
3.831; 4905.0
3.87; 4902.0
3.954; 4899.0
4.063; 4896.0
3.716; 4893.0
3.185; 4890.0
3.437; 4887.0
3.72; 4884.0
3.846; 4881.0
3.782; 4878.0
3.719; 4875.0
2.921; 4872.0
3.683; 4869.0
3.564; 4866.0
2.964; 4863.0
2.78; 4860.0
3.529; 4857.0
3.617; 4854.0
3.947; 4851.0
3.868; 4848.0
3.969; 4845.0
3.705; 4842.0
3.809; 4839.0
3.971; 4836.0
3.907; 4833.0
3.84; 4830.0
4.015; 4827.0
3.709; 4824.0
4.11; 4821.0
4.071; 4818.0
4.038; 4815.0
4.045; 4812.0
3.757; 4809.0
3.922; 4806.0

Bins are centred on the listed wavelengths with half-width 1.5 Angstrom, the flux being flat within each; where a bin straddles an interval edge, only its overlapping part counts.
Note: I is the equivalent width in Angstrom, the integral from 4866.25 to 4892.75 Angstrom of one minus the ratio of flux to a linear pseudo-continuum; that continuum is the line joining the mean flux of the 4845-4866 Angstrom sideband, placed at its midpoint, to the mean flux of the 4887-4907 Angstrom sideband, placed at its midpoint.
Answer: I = 0.7 Angstrom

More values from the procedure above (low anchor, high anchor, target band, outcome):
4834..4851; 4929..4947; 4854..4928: 4.70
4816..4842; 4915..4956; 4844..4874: 2.89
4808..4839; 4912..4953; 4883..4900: 0.51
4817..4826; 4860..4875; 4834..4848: -0.75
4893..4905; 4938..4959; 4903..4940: 2.04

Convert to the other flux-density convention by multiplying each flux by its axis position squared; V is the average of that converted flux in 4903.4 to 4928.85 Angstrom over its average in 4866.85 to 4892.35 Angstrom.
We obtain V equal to 1.0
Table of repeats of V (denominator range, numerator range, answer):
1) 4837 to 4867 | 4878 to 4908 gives 1.06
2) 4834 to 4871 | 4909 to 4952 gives 1.05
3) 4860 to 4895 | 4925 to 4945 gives 1.10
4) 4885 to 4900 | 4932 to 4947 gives 1.03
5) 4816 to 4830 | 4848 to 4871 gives 0.89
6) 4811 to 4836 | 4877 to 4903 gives 0.97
